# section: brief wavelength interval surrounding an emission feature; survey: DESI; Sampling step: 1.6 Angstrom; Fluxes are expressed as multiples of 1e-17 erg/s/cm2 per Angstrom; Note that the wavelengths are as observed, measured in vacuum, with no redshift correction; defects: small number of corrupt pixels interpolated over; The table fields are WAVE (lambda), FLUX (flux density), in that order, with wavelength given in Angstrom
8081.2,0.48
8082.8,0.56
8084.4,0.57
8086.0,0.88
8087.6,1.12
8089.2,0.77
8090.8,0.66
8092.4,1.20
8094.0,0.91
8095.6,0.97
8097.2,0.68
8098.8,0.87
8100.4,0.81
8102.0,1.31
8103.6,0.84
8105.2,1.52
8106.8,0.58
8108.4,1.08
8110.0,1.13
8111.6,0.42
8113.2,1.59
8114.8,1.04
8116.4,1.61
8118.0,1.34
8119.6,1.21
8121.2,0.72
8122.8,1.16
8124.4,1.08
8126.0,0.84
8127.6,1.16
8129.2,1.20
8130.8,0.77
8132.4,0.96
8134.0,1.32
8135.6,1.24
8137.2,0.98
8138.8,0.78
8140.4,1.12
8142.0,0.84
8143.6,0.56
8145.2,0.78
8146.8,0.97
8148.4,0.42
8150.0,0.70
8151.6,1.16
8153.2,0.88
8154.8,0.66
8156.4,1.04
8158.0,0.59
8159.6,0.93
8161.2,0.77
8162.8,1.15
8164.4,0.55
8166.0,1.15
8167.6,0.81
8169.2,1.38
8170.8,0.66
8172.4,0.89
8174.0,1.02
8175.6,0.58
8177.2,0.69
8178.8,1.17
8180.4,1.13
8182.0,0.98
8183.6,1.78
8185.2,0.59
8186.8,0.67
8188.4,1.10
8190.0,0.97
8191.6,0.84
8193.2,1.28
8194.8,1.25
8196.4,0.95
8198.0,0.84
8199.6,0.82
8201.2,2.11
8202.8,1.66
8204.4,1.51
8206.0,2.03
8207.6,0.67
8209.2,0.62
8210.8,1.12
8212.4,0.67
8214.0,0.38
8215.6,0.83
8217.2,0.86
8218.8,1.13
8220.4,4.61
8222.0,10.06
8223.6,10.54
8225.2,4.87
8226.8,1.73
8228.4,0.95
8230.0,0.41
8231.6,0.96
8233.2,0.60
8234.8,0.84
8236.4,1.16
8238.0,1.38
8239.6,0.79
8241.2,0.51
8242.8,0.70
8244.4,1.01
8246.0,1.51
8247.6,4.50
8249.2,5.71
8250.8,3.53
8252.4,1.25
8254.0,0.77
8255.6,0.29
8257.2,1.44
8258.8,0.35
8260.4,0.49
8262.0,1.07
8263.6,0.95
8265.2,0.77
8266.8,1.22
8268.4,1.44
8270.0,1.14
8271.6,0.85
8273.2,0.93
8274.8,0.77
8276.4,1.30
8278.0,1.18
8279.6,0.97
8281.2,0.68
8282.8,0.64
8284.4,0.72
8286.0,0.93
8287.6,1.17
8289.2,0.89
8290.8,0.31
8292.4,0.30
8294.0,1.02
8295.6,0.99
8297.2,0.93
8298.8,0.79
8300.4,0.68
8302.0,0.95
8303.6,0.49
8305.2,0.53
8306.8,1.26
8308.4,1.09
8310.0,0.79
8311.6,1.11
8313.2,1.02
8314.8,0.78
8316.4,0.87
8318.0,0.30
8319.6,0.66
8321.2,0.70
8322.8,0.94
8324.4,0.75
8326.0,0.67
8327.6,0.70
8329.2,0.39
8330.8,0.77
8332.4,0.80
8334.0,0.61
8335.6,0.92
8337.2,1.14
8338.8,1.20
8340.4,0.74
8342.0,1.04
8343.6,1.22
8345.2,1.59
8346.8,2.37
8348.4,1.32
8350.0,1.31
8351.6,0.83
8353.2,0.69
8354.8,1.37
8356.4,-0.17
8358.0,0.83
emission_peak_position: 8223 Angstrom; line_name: H-alpha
